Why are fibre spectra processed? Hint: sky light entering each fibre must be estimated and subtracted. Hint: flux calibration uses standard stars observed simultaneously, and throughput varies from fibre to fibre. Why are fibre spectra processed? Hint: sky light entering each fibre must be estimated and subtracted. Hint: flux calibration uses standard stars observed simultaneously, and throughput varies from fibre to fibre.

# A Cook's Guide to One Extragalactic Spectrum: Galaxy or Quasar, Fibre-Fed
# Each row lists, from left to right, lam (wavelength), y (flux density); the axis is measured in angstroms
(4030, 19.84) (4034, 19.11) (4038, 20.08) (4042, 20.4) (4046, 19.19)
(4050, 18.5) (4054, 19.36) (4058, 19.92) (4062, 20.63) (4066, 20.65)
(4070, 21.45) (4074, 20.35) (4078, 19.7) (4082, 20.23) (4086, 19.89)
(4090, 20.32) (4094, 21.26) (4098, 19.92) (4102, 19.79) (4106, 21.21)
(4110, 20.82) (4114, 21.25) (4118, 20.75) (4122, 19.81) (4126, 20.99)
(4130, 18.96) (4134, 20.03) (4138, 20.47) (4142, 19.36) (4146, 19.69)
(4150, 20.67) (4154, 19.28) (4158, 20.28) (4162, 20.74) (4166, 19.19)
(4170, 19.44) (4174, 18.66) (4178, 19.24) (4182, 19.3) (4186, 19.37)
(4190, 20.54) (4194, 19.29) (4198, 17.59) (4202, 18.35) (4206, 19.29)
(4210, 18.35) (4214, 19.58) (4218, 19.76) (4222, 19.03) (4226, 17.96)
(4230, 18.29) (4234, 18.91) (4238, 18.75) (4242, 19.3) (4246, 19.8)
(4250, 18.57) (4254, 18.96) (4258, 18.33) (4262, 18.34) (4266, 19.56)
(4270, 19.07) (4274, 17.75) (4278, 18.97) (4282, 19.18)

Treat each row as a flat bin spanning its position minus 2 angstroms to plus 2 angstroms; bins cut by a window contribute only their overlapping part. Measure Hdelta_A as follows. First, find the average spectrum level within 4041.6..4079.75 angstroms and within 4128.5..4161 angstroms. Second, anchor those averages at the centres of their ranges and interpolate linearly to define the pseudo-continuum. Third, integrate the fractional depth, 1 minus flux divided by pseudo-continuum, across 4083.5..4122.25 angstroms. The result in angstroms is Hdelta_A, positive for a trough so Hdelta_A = -1.1 angstroms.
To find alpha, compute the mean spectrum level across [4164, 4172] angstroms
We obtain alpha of 19.3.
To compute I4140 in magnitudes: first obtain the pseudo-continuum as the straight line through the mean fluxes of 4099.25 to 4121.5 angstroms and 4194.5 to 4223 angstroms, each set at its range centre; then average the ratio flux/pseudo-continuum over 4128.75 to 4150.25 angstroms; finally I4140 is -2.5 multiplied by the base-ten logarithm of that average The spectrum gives 0.02 mag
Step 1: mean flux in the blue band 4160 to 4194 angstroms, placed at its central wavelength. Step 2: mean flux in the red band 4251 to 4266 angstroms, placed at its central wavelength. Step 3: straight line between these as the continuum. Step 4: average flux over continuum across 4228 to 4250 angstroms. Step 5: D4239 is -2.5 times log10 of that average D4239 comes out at 0.00 mag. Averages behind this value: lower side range 19.5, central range 19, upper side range 18.7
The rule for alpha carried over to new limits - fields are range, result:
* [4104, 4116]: 21.1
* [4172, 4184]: 19.1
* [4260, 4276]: 18.7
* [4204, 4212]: 18.8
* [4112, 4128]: 20.7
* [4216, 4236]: 18.8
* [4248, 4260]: 18.6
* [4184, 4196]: 19.7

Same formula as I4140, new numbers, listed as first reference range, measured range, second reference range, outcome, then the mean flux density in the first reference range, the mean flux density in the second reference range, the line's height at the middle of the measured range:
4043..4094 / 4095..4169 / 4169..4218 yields -0.03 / 20.1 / 19.1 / 19.6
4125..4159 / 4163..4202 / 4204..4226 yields 0.02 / 19.9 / 19.1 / 19.5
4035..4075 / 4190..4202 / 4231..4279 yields 0.02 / 20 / 18.8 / 19.2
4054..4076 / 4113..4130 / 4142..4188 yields -0.03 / 20.5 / 19.6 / 20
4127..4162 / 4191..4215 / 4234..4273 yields 0.03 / 19.9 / 18.9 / 19.4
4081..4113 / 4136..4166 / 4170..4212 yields -0.02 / 20.5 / 19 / 19.6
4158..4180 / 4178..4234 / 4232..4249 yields 0.02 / 19.5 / 19.2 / 19.3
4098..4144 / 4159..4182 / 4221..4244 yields 0.01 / 20.3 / 18.7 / 19.6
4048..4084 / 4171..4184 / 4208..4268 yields 0.01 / 20.1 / 18.9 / 19.3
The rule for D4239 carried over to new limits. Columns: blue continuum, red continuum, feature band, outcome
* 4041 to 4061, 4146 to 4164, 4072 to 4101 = -0.03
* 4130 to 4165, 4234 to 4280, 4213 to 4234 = 0.02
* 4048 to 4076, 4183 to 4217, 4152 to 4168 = -0.03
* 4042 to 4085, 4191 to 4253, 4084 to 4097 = -0.03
